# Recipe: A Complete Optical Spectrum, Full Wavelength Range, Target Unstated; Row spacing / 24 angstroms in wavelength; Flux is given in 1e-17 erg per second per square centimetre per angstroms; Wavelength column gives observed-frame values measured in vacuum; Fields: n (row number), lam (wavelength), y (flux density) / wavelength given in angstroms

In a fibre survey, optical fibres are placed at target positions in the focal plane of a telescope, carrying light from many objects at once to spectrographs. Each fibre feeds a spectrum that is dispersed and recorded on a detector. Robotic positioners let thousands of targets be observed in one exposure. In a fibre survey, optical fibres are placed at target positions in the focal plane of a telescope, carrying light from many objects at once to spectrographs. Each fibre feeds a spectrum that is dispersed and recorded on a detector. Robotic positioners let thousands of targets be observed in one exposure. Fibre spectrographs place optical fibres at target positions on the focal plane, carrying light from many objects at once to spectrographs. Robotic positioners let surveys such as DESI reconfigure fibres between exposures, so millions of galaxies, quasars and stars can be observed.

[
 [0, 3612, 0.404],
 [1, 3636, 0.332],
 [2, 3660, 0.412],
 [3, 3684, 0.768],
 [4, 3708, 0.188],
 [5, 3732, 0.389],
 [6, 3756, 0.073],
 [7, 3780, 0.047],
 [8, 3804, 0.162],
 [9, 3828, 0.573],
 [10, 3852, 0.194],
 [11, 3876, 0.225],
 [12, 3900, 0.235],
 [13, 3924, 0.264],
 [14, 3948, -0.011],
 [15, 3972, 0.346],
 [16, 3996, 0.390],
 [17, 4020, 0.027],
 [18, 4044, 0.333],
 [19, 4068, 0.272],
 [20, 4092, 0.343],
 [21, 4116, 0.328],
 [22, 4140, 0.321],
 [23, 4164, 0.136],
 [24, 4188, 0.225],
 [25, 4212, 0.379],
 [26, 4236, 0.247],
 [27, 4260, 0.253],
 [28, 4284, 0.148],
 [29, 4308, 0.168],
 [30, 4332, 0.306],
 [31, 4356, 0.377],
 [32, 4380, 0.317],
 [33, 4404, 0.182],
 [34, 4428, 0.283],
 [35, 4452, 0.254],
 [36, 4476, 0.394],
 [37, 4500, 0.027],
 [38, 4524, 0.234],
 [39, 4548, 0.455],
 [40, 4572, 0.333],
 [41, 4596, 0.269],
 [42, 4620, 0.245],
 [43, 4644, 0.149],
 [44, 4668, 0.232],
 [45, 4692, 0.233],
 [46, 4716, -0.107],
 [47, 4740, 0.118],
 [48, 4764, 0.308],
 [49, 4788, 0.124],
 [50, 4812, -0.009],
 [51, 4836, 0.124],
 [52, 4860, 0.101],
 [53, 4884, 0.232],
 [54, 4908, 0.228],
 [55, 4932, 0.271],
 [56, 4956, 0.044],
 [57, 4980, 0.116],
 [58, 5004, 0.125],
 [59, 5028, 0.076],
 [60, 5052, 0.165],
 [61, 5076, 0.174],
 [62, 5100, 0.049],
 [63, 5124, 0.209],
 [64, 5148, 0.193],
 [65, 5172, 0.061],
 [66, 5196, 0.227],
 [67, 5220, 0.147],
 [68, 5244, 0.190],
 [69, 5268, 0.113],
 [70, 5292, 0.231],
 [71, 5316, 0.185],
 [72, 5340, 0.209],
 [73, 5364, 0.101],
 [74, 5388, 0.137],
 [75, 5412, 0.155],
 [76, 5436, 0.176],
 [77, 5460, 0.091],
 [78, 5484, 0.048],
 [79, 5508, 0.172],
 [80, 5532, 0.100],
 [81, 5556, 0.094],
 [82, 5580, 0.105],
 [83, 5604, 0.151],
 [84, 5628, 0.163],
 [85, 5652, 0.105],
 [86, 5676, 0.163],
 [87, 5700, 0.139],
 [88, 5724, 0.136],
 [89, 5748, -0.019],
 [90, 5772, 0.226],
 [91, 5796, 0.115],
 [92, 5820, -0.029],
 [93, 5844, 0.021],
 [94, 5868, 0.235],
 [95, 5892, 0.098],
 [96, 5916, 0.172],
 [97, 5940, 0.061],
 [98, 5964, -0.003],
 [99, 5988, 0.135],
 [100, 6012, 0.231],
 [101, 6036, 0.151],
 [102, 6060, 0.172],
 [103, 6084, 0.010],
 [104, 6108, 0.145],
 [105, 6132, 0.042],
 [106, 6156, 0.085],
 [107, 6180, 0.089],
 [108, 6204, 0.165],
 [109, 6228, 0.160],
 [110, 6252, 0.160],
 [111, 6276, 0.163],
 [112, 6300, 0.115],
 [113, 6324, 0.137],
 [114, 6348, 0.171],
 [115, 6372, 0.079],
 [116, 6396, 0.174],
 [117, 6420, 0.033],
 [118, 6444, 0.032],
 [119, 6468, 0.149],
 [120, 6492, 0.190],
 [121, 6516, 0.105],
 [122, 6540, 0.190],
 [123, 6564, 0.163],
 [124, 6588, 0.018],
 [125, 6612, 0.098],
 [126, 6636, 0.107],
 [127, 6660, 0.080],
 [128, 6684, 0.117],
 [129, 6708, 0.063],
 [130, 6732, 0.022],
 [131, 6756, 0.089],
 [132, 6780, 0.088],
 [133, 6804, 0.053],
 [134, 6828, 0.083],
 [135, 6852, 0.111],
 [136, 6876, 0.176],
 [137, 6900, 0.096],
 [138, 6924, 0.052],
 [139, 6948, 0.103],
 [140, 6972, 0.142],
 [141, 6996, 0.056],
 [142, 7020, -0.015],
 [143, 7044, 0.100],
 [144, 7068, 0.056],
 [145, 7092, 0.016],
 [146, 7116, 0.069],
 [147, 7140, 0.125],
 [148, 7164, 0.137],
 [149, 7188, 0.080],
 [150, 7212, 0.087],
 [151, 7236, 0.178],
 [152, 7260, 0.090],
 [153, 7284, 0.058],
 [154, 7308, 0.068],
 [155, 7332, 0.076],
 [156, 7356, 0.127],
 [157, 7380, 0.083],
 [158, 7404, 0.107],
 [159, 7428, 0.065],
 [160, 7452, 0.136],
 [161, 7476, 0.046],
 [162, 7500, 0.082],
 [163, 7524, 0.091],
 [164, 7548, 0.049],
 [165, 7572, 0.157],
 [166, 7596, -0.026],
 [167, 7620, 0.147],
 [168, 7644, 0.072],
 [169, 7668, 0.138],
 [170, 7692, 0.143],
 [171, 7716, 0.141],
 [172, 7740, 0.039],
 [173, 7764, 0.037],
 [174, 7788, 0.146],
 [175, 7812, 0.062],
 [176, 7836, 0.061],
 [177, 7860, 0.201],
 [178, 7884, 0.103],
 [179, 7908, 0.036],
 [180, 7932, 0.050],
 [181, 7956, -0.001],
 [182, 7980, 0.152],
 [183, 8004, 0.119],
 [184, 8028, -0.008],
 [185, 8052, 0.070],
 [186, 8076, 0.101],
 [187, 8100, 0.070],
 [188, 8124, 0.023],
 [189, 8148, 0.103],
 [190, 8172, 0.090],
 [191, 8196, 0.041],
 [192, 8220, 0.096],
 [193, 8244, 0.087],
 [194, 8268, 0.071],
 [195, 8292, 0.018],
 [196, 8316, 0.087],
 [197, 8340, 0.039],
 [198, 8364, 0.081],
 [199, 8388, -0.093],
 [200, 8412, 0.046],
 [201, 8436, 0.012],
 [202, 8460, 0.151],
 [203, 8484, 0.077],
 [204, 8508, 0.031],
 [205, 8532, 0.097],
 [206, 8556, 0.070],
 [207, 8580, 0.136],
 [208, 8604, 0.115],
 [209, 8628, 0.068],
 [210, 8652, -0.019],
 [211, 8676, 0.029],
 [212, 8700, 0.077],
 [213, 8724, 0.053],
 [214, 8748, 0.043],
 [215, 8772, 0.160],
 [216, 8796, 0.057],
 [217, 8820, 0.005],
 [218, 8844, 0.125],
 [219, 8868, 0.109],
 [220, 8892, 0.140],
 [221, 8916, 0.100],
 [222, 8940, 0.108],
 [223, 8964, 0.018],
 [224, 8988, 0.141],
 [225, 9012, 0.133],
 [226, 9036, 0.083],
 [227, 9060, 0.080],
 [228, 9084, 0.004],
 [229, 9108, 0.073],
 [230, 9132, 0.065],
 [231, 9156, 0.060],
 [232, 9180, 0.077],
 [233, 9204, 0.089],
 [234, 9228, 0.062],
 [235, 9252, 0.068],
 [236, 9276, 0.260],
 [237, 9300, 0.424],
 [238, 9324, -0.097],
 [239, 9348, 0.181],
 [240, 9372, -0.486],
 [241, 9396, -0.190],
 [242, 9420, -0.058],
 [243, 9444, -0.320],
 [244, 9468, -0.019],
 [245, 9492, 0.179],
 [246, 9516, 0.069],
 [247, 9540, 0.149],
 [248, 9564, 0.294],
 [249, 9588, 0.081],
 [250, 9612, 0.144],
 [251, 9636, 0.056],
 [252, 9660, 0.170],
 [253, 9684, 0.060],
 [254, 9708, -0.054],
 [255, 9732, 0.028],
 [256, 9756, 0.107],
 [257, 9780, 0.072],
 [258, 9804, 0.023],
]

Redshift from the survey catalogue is 1.492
